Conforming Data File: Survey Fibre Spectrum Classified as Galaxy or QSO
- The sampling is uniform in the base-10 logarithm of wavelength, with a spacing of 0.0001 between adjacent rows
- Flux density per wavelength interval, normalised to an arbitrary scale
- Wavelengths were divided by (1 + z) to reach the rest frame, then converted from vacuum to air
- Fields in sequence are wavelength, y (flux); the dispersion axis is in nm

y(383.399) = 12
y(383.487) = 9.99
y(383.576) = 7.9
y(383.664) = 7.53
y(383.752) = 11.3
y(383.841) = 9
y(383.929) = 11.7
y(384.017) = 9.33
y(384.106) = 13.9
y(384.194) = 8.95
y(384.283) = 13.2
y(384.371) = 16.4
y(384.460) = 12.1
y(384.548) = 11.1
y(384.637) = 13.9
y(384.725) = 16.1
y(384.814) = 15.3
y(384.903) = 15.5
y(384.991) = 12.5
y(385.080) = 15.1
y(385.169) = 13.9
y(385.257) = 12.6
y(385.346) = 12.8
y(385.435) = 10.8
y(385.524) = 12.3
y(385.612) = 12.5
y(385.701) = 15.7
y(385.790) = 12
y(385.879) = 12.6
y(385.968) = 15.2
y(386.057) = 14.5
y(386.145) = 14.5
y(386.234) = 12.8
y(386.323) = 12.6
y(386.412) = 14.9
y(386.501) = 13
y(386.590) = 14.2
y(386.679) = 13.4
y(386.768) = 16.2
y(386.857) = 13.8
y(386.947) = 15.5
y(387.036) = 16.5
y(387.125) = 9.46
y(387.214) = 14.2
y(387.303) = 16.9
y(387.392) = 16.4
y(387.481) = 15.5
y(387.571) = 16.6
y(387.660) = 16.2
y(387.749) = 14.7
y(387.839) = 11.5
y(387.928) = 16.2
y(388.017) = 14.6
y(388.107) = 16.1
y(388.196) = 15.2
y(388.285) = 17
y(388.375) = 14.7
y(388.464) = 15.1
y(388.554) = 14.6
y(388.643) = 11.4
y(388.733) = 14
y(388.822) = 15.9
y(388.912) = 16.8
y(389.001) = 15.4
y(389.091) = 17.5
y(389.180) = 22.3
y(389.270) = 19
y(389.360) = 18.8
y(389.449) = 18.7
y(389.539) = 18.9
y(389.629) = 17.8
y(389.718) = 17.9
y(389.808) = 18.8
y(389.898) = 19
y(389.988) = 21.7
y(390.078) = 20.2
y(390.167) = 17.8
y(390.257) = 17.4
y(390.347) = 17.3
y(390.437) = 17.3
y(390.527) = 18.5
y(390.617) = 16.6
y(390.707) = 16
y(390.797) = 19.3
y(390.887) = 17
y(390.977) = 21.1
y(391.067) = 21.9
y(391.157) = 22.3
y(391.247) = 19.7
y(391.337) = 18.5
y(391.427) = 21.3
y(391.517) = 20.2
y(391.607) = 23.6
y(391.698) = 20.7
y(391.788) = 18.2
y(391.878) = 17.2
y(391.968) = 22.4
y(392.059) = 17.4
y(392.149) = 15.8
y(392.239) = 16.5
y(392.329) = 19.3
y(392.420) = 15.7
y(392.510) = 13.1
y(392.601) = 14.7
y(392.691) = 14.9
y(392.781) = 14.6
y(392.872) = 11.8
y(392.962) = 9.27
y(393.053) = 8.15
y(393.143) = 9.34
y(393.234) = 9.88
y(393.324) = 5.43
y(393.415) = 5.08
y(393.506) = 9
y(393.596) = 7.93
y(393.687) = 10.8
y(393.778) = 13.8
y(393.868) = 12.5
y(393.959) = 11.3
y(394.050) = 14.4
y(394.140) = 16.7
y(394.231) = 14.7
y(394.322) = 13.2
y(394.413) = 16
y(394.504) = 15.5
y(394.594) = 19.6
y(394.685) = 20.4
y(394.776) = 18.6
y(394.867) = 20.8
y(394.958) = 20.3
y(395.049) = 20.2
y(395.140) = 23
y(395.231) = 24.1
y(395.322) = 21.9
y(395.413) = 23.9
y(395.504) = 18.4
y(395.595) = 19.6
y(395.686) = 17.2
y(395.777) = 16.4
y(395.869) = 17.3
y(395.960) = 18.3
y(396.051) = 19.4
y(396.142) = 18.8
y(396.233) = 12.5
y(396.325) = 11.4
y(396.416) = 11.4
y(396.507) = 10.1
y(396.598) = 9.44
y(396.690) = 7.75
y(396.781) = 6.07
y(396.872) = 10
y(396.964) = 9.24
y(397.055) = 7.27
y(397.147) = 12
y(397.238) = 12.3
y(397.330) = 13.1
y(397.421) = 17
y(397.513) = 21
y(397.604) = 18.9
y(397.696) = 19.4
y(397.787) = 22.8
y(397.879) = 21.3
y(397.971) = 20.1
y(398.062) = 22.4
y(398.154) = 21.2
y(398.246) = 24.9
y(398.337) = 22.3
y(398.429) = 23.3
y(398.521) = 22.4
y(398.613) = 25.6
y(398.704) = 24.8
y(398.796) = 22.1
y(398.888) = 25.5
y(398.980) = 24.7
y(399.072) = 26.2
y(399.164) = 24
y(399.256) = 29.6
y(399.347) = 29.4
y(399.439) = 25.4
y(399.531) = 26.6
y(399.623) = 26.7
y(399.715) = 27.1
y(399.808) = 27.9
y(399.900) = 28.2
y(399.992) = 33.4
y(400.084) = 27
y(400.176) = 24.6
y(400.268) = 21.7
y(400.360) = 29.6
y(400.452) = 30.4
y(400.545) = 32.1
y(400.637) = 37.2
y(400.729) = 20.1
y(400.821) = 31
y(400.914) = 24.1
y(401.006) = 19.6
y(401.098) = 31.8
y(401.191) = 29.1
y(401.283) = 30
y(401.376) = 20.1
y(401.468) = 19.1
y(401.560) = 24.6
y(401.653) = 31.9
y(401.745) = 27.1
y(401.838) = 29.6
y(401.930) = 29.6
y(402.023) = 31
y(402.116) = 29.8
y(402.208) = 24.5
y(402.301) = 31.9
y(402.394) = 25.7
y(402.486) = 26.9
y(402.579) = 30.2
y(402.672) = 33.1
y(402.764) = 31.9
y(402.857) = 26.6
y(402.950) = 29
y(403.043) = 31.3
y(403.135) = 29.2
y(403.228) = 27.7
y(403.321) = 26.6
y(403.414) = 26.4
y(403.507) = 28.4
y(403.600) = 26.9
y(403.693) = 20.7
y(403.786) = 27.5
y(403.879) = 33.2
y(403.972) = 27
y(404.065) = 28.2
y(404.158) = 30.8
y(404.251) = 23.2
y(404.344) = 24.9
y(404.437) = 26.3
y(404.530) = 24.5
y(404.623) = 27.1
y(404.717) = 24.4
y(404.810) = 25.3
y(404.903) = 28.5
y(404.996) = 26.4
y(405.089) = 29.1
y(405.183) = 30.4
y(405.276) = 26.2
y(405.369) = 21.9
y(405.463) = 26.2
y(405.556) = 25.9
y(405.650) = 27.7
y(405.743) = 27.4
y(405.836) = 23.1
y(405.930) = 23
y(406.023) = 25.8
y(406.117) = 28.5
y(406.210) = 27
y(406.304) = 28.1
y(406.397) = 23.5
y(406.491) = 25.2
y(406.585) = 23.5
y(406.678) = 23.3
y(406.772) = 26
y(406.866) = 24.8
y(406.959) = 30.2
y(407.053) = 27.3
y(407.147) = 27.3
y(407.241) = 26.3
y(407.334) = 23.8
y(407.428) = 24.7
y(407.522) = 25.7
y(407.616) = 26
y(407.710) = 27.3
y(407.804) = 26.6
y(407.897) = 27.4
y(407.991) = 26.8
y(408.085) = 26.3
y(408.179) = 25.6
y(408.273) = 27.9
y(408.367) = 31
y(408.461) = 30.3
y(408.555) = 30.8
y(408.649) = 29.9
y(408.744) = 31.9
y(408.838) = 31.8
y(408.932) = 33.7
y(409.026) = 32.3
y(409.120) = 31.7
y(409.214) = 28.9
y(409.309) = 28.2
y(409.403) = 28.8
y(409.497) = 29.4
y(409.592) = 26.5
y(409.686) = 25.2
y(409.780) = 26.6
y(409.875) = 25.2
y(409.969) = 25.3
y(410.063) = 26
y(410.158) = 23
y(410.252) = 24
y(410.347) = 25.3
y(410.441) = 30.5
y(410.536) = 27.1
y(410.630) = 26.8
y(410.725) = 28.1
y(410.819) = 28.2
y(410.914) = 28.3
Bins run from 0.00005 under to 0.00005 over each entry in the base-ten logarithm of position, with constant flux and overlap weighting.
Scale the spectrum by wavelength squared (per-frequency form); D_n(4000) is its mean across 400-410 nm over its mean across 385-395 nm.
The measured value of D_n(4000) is 1.9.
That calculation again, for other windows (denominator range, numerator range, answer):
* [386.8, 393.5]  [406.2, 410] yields 1.85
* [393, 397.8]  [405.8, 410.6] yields 1.96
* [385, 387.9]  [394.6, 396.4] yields 1.42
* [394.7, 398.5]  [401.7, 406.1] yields 1.65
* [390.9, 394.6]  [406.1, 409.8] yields 1.97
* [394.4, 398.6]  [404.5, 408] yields 1.57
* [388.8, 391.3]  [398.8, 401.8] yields 1.53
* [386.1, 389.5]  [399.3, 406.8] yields 1.91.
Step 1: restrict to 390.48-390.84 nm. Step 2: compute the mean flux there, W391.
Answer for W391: 17.6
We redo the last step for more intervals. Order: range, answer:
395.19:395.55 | 22.1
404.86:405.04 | 27.5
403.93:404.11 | 27.6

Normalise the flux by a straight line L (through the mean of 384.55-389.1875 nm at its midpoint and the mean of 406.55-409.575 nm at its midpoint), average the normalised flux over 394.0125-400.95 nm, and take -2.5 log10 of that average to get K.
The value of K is 0.044 mag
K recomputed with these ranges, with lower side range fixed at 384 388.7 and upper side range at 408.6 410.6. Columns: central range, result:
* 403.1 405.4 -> -0.083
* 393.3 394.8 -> 0.377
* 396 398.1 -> 0.381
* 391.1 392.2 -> -0.150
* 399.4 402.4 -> -0.203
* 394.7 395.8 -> -0.056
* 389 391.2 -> -0.155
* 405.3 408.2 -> 0.022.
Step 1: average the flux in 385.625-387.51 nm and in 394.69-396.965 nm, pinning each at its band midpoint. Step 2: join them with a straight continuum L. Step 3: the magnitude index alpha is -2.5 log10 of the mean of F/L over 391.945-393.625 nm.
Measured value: 0.24 mag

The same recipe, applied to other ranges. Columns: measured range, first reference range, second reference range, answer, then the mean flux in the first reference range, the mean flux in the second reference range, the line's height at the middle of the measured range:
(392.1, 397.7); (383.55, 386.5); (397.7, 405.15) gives 0.40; 12.8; 26.8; 21.2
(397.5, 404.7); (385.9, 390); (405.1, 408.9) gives -0.14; 15.7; 26.9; 23.4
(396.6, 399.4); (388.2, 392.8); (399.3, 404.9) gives 0.25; 17.9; 27.6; 24.2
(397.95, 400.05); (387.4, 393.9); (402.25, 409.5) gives -0.14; 16.1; 27.5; 22.4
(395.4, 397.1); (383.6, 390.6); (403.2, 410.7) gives 0.43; 14.9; 27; 20.5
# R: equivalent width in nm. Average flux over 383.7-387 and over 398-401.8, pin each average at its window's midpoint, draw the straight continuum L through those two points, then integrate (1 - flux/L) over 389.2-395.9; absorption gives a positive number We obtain 0.85 nm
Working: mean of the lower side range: 13.3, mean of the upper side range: 26.2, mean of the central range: 17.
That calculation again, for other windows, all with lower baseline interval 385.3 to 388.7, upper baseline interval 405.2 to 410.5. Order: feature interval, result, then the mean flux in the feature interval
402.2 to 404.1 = -0.33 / 28.3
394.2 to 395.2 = 0.02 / 18.5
